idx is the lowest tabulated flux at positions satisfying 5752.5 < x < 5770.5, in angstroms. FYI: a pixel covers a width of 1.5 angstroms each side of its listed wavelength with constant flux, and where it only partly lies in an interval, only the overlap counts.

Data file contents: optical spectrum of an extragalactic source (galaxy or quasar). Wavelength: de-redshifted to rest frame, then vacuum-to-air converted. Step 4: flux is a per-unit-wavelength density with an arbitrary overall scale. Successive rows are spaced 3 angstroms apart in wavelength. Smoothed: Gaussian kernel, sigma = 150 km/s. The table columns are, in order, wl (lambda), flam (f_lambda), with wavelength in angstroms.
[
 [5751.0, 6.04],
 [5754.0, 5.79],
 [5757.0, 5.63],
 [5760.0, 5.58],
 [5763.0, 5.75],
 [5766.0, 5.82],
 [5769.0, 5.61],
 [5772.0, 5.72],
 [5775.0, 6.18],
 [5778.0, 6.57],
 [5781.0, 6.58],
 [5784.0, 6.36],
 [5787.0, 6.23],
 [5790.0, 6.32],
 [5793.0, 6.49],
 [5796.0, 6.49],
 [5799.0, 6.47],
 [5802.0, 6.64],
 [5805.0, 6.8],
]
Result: 5.58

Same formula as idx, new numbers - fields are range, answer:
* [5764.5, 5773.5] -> 5.61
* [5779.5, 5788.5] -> 6.23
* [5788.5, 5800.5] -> 6.32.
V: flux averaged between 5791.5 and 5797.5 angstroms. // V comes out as 6.49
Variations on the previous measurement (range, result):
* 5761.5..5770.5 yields 5.73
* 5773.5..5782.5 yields 6.44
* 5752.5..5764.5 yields 5.69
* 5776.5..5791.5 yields 6.41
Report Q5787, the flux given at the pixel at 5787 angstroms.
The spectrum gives 6.23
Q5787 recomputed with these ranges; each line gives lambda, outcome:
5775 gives 6.18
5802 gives 6.64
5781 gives 6.58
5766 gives 5.82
